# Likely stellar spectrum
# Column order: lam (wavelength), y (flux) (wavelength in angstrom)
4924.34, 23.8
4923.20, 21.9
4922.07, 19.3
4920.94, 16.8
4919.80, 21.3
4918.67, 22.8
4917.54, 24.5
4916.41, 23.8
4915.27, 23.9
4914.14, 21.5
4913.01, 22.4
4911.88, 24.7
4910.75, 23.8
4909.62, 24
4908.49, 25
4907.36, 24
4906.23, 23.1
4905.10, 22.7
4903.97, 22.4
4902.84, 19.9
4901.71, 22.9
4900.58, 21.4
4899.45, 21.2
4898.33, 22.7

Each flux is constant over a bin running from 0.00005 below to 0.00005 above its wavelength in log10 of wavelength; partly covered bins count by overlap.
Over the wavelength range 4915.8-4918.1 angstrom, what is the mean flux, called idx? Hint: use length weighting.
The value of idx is 24.1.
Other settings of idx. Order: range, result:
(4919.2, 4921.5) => 19.1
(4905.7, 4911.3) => 24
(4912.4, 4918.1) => 23.2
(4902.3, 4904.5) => 21.1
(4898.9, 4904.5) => 21.5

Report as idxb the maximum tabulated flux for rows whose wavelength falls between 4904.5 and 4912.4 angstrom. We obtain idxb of 25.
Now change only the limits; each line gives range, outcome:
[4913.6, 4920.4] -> 24.5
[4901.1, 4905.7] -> 22.9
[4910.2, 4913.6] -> 24.7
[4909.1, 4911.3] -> 24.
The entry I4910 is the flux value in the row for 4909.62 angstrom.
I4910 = 24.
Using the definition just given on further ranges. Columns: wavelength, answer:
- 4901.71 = 22.9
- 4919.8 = 21.3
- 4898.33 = 22.7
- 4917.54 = 24.5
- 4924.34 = 23.8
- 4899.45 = 21.2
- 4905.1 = 22.7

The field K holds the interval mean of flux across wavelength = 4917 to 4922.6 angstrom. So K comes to 20.9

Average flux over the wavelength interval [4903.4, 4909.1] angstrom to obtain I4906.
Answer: 23.4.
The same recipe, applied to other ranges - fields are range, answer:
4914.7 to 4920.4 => 23.2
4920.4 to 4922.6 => 18.1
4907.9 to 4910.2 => 24.5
